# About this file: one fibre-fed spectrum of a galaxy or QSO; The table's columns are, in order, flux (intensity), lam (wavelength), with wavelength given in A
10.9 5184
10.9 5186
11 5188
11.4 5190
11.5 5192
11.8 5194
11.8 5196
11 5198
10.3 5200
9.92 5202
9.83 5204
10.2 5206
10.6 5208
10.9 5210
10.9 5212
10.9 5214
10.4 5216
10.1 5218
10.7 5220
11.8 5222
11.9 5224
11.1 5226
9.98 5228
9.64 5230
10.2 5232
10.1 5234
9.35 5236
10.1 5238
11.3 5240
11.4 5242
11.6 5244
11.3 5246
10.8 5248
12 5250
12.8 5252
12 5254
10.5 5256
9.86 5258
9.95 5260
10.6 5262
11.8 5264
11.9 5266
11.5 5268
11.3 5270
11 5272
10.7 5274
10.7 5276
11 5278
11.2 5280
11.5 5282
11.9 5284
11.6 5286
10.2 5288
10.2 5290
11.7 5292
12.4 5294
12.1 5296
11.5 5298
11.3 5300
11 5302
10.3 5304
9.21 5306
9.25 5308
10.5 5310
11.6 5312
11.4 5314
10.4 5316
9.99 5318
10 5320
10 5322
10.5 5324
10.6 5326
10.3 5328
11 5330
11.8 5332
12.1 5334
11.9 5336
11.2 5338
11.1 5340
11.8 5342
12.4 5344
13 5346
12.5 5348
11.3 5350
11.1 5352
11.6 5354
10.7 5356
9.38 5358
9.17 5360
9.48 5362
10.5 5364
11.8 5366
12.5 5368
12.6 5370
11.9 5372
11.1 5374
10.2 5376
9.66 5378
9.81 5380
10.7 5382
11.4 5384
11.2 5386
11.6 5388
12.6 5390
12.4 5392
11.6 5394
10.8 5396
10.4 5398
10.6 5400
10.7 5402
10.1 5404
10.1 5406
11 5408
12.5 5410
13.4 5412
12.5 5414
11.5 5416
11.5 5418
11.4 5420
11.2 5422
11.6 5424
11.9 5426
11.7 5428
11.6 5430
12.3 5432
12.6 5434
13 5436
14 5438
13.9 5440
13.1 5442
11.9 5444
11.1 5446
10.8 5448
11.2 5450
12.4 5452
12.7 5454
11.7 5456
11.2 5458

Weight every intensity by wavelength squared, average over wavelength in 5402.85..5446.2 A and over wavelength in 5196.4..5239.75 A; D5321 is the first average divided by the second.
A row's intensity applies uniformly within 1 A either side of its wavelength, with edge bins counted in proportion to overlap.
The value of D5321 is 1.2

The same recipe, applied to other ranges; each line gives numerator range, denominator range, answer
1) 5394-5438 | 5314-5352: 1.07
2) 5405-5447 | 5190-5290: 1.19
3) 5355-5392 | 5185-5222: 1.08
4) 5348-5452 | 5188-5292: 1.11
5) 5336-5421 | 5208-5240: 1.13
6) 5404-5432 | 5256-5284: 1.12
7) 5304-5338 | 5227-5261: 1.02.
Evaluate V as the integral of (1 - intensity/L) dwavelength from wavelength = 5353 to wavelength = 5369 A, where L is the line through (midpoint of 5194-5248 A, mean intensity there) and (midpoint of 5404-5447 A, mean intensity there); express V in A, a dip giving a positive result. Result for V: 1.34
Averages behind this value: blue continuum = 10.7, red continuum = 12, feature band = 10.6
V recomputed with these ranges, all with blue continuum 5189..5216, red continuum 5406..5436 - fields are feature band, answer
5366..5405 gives 1.8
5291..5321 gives 1.3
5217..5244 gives 0.8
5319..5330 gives 1.0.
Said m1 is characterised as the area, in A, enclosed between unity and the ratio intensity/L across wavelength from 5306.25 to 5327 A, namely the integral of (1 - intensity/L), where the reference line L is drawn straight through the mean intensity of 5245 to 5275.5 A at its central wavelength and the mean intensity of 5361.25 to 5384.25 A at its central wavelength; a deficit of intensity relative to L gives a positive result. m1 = 1.3 A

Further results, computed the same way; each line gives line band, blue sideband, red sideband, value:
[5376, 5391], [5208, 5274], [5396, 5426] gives 0.42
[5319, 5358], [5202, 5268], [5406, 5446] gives 0.98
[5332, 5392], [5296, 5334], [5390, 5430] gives -1.24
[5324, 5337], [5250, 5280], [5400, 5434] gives 0.12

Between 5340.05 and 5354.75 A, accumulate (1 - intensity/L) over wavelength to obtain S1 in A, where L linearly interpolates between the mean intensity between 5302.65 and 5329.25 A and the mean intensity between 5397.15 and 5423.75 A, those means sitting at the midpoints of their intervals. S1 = -1.7 A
